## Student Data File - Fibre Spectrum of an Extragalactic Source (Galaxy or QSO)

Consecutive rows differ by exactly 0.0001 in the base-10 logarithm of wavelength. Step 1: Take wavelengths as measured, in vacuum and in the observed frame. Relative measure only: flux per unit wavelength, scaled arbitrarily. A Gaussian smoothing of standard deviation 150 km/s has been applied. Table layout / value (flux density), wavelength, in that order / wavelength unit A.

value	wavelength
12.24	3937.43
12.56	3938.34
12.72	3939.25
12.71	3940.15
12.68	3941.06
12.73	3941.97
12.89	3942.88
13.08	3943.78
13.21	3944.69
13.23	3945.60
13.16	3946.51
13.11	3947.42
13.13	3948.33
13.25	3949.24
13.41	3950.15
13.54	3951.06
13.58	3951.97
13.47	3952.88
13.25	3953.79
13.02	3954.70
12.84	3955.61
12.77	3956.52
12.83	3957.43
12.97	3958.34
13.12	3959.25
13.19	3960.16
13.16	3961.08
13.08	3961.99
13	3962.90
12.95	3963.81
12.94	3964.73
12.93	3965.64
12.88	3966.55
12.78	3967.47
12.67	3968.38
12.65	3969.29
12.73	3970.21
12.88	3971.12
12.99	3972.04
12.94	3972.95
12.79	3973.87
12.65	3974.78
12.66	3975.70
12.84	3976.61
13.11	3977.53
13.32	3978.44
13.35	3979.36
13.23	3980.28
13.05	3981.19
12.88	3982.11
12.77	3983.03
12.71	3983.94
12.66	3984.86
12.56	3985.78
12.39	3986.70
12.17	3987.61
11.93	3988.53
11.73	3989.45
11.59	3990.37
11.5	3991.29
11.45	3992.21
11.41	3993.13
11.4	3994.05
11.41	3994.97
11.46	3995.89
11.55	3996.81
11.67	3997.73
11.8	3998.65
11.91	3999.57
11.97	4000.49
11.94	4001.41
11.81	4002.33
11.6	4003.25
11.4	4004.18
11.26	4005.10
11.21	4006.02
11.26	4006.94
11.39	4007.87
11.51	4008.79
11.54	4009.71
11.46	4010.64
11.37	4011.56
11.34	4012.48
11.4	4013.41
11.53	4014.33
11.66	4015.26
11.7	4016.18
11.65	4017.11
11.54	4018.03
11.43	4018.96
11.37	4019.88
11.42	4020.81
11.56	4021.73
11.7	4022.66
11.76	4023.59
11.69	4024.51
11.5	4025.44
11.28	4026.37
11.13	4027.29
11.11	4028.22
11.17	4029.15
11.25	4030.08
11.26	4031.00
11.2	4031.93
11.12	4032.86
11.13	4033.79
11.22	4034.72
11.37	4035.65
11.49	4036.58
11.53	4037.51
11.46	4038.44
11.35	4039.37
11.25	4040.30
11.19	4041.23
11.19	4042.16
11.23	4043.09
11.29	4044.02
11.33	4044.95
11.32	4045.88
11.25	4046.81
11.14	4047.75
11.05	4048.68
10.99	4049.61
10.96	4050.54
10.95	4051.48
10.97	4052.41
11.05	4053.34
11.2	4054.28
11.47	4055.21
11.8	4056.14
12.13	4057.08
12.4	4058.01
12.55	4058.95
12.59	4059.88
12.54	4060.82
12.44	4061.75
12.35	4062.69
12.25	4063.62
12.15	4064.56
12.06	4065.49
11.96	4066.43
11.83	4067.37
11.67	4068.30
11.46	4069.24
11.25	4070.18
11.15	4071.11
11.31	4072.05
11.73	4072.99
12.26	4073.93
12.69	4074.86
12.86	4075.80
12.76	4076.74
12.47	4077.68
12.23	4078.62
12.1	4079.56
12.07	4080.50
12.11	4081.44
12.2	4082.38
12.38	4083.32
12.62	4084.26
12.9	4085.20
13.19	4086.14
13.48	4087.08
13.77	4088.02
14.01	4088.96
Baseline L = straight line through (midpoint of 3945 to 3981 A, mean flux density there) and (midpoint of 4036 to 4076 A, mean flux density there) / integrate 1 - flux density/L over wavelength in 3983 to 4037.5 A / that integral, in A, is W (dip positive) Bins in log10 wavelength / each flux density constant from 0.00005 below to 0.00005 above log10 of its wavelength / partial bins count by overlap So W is 3.3 A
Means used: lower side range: 13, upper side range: 11.6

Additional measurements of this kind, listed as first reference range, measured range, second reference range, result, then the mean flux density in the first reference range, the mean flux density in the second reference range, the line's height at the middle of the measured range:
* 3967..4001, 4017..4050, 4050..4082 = 2.1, 12.4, 11.9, 12.1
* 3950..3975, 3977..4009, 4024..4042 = 0.7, 13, 11.3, 12.3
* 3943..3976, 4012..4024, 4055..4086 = 1.0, 13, 12.2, 12.6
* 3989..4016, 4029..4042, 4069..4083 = 0.5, 11.5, 12.1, 11.8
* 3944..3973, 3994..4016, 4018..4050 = 0.8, 13.1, 11.3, 12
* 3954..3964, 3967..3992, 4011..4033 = -0.3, 13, 11.4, 12.5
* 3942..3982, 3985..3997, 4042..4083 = 0.9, 13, 11.8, 12.7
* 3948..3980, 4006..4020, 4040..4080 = 1.0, 13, 11.7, 12.4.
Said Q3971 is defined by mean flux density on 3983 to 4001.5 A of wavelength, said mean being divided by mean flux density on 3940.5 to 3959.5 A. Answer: 0.91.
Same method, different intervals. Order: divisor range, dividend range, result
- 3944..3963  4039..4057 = 0.85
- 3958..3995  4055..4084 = 0.96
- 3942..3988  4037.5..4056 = 0.86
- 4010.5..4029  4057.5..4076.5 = 1.05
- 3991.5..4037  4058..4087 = 1.07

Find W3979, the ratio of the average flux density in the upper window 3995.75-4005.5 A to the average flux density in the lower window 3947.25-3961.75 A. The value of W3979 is 0.9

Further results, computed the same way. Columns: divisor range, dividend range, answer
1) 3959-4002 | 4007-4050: 0.91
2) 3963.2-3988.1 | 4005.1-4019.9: 0.89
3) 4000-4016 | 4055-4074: 1.04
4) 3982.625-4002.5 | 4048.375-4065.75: 0.99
